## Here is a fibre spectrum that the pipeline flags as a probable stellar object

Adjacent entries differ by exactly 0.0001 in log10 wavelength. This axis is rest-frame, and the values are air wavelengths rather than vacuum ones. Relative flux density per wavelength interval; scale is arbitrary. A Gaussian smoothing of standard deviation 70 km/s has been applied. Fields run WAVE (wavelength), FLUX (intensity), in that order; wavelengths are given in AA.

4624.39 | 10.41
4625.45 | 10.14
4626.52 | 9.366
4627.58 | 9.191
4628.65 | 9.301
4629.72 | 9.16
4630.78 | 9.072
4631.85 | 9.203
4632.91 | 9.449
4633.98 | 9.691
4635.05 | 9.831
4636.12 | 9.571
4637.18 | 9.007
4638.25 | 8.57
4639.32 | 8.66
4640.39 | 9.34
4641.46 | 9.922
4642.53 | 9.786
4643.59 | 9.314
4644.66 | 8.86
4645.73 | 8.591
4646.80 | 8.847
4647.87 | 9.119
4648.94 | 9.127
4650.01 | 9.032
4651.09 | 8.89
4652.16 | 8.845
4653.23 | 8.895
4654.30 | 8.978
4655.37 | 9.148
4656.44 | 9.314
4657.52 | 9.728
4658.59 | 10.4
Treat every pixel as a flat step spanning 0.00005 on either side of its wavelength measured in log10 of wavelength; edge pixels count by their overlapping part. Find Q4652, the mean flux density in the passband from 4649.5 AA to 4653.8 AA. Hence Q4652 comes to 8.9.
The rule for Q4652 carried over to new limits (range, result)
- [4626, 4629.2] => 9.28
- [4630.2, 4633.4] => 9.26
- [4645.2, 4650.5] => 8.94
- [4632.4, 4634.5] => 9.56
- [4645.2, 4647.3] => 8.72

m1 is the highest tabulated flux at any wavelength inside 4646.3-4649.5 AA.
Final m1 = 9.127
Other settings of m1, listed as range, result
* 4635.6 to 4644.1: 9.922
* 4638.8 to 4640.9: 9.34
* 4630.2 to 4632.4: 9.203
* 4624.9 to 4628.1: 10.14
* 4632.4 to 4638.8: 9.831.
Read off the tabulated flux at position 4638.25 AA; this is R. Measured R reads 8.57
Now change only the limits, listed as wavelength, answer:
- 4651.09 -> 8.89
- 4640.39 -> 9.34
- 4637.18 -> 9.007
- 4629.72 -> 9.16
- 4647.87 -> 9.119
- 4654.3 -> 8.978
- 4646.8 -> 8.847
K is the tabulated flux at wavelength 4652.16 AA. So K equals 8.845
